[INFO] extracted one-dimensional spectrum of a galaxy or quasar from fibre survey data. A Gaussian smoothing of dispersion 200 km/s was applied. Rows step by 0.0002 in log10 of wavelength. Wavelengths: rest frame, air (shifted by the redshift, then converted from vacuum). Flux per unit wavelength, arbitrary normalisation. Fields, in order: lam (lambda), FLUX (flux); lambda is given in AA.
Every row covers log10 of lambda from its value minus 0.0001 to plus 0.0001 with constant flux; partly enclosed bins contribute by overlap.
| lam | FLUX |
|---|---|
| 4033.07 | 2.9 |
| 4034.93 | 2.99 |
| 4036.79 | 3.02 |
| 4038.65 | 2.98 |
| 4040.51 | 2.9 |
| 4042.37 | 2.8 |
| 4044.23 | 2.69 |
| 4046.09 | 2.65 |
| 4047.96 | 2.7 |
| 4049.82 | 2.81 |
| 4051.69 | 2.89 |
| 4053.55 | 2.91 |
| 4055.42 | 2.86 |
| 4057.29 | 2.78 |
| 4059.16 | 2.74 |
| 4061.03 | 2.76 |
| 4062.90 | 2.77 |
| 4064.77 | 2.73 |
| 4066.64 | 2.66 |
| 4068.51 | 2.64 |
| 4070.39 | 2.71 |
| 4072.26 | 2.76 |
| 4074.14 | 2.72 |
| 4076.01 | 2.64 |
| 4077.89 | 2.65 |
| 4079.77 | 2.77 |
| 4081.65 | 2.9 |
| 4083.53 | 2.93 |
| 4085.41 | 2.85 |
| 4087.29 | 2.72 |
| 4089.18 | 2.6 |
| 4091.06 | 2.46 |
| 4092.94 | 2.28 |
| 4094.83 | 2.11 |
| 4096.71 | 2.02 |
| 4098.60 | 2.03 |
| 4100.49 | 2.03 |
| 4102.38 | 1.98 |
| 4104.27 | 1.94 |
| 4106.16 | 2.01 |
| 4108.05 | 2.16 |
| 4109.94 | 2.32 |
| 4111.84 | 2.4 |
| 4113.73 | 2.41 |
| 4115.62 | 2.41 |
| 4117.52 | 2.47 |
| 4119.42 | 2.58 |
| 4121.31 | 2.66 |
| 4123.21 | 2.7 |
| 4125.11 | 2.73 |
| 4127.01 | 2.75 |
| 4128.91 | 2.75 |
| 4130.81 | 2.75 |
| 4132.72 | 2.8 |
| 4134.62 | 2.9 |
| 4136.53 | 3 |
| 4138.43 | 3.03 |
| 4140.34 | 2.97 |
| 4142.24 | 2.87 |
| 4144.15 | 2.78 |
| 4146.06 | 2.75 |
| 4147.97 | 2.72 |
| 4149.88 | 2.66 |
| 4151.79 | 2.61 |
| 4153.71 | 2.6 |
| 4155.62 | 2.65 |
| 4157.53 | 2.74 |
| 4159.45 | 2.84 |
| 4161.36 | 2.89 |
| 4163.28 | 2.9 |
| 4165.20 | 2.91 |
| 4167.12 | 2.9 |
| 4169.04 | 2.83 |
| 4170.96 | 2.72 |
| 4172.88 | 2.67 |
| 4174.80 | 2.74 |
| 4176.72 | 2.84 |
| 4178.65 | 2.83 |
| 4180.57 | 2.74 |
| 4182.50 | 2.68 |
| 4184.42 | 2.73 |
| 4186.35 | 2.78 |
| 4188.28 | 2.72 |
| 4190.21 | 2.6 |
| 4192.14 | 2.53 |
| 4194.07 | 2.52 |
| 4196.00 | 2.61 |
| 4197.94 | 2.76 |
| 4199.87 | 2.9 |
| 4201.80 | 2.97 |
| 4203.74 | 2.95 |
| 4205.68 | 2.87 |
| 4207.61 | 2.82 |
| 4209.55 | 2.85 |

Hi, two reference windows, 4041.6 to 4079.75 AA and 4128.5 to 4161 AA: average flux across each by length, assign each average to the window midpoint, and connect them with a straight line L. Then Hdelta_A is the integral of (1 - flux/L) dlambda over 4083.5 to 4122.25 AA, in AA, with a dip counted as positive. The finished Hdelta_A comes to 6.0 AA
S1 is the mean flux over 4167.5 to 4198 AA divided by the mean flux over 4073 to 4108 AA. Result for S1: 1.12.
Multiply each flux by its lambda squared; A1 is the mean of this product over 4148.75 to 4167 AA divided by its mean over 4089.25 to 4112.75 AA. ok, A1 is 1.31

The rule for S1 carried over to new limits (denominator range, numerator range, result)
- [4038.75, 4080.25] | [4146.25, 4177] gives 1.00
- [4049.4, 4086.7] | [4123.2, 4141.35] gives 1.03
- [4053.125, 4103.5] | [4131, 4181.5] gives 1.08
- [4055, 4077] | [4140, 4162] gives 1.01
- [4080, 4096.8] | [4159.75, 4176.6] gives 1.10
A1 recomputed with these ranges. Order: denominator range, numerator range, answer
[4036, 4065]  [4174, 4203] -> 1.04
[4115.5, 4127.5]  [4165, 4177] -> 1.09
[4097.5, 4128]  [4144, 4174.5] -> 1.20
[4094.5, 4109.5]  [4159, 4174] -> 1.43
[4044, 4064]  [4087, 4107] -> 0.80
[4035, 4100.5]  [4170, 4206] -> 1.08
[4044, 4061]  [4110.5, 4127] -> 0.95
